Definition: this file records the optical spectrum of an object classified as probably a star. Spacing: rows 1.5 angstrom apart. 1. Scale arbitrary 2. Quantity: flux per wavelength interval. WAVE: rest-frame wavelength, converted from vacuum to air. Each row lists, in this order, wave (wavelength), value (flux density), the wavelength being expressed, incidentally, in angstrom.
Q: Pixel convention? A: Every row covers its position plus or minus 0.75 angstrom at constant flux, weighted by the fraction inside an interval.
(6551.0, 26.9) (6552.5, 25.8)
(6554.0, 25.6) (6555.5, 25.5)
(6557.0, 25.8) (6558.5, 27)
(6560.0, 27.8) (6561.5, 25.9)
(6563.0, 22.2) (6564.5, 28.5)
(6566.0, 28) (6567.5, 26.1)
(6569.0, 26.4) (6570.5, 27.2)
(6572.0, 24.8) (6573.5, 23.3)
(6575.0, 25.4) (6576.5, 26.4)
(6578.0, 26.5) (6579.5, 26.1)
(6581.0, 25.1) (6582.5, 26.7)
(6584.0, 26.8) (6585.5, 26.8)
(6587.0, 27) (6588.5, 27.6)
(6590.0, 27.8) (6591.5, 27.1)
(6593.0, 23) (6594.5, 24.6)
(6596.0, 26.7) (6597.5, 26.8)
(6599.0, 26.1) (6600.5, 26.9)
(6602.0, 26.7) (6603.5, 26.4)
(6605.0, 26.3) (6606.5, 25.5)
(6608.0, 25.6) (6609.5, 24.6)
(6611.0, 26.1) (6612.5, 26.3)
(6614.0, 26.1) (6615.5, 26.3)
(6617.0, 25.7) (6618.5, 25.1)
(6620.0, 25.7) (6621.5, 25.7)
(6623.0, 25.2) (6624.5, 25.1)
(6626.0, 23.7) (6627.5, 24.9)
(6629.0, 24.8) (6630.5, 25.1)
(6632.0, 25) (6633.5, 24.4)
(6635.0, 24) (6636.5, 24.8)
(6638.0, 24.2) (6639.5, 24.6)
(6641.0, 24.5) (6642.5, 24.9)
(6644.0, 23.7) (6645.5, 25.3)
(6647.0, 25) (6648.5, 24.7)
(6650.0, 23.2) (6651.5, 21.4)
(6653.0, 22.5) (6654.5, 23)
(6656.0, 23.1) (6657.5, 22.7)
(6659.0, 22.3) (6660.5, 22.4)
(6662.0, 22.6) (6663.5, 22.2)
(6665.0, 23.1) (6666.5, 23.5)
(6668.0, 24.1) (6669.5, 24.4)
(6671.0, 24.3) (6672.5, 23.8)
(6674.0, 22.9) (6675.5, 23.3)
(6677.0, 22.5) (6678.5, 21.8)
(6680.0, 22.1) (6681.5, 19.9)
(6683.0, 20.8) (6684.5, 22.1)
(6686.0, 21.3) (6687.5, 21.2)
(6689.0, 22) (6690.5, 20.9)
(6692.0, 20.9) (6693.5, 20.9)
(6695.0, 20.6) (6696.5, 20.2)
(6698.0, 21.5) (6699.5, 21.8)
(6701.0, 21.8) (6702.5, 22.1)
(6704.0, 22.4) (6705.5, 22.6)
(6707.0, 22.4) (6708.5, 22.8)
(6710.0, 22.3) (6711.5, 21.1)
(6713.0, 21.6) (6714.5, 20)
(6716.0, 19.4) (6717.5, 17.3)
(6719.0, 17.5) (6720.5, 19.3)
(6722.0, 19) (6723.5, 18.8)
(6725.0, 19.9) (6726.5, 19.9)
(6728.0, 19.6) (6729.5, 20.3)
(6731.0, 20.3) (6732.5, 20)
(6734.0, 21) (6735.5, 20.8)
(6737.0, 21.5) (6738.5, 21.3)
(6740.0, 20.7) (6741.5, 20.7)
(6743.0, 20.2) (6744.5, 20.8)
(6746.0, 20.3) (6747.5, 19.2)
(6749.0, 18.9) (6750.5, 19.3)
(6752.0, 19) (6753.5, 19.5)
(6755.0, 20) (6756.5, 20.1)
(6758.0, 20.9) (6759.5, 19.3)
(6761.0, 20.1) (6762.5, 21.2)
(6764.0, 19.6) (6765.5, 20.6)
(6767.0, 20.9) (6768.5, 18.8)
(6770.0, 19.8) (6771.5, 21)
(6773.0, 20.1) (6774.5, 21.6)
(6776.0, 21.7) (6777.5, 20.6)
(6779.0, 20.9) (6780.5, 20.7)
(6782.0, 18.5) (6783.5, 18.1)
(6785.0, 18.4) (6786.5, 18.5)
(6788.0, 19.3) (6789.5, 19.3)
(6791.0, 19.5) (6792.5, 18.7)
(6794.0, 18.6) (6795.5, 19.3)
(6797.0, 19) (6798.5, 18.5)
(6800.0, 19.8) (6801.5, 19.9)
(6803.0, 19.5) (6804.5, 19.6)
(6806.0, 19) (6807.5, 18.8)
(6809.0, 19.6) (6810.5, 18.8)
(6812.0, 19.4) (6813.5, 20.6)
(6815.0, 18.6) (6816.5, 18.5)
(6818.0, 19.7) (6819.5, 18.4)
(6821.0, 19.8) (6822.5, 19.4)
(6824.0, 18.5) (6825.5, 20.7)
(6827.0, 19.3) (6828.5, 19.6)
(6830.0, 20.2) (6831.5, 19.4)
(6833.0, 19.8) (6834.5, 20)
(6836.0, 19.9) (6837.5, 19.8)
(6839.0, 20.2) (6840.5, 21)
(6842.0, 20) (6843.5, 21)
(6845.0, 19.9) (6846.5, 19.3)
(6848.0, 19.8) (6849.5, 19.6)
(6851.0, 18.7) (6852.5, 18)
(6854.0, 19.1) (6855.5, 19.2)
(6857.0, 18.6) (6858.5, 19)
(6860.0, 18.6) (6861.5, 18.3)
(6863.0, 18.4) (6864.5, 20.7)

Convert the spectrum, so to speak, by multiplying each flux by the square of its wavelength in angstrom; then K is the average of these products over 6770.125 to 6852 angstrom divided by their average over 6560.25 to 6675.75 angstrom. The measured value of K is 0.8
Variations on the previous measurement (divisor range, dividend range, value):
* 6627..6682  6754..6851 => 0.87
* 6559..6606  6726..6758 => 0.81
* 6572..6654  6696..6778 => 0.84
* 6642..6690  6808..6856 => 0.90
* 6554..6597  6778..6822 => 0.79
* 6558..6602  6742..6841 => 0.80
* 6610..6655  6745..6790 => 0.84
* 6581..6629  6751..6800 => 0.80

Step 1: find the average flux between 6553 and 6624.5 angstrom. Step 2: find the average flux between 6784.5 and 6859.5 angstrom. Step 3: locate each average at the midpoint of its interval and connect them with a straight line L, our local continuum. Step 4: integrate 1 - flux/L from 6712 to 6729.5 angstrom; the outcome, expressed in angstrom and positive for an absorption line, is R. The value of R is 2.3 angstrom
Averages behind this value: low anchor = 26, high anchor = 19.4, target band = 19.4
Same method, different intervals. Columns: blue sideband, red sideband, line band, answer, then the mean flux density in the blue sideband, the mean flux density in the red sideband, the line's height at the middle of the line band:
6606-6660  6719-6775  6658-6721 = 1.8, 24.6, 20.1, 22.3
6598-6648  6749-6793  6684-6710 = 1.1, 25.3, 19.9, 22.6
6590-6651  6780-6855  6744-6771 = 1.6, 25.3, 19.4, 21.2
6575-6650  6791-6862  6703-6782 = 5.3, 25.6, 19.4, 21.8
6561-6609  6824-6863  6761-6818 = 3.5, 26.1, 19.5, 20.9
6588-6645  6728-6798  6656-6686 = 1.0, 25.5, 20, 23.4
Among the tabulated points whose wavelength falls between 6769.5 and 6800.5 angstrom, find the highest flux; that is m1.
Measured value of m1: 21.7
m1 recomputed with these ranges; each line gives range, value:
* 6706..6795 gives 22.8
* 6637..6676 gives 25.3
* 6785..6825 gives 20.6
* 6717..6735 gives 21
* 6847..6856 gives 19.8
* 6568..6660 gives 27.8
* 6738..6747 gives 21.3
